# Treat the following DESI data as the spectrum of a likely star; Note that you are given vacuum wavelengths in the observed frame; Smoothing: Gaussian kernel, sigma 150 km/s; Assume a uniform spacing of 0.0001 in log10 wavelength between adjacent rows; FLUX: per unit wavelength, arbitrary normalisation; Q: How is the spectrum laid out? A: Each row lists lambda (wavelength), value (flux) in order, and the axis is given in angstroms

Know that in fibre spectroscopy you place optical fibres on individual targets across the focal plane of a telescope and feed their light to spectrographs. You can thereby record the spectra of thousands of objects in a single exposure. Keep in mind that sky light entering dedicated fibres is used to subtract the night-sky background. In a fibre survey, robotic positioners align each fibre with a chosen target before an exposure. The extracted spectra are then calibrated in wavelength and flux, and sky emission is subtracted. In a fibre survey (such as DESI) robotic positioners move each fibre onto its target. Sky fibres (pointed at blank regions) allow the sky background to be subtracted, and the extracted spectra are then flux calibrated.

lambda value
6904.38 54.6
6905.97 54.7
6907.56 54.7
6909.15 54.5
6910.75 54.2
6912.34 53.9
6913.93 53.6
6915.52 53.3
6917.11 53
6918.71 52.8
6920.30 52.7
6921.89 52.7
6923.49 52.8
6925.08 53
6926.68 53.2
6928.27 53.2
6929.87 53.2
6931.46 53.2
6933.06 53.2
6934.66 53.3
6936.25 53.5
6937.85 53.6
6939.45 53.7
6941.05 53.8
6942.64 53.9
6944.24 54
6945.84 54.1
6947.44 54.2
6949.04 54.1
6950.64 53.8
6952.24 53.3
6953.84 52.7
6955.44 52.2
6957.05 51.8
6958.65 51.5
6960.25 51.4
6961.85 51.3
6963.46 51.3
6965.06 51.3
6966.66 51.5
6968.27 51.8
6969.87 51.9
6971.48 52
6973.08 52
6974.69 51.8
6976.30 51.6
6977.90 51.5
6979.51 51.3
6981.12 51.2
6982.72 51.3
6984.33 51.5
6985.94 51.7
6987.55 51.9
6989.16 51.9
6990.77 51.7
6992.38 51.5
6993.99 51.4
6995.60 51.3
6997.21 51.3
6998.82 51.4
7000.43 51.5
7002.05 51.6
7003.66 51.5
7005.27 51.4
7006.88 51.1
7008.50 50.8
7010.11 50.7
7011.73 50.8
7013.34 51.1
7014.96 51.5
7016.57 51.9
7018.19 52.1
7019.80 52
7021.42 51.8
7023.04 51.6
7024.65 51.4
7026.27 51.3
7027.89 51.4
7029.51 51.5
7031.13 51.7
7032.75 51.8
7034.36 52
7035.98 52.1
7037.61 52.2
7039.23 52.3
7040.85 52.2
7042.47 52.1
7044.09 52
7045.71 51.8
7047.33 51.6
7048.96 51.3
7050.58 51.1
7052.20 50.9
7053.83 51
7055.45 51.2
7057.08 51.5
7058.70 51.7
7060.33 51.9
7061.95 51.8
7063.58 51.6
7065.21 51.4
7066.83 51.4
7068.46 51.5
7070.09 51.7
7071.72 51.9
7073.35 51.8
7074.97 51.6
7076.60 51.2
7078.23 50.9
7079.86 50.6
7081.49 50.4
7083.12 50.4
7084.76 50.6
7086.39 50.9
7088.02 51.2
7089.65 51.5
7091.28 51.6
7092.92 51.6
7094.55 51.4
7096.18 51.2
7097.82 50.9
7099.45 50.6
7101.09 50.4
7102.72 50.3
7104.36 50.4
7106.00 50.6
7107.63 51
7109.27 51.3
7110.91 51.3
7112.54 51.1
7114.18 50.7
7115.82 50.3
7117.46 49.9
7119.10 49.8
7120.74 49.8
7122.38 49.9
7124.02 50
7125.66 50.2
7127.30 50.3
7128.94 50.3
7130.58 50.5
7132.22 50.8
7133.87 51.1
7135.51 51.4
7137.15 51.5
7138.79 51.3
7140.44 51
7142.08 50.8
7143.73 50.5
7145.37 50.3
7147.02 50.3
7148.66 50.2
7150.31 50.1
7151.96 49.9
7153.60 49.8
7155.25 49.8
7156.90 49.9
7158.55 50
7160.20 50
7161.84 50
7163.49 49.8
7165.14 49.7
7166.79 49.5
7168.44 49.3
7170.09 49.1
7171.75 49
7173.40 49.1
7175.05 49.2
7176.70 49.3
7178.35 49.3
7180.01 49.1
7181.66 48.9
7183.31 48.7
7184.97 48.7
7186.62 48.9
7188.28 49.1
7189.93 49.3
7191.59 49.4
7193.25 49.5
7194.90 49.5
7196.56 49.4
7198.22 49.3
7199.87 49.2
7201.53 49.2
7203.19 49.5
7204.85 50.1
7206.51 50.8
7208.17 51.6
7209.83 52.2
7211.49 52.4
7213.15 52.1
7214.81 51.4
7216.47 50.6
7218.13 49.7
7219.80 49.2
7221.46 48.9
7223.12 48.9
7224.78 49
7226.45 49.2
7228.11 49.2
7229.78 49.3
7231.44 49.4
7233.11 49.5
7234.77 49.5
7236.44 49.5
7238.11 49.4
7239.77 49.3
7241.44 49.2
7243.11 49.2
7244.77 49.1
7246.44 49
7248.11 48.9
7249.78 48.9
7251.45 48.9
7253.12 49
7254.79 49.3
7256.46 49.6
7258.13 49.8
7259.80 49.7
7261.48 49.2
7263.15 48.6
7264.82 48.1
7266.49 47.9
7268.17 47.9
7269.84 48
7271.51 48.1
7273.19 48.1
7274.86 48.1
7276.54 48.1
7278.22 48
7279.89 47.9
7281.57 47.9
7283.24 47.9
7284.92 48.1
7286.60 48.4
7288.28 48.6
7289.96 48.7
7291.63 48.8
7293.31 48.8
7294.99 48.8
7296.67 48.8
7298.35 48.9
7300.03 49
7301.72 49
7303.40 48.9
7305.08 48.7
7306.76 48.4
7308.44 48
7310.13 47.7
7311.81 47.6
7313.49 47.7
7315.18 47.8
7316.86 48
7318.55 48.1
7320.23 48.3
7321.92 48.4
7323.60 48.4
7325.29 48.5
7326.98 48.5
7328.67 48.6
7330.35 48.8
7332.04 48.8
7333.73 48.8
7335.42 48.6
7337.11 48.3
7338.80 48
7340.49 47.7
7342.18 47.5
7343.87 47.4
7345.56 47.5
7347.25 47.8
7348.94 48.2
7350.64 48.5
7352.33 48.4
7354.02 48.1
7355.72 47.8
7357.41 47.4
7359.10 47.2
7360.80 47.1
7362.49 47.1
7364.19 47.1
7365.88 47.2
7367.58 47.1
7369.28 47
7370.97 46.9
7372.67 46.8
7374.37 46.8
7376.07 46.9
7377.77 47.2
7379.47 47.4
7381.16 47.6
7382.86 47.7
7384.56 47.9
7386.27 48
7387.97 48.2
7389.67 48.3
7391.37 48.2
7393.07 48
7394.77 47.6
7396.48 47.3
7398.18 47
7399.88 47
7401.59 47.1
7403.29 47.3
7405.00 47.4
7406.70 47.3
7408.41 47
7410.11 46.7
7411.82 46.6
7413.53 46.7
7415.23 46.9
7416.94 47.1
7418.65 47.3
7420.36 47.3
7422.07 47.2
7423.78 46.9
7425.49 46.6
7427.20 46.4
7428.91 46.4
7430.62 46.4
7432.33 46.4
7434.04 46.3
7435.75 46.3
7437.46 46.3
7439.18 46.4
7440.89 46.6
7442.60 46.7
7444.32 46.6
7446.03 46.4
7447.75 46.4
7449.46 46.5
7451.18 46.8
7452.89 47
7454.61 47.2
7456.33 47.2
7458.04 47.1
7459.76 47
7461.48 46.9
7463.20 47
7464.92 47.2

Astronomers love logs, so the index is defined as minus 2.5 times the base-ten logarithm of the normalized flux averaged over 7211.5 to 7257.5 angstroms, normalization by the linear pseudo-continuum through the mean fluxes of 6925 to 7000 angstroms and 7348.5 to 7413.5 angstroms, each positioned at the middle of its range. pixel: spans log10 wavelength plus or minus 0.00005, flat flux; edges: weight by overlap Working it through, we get -0.008 mag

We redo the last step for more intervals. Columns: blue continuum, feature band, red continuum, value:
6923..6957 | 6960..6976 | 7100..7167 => 0.03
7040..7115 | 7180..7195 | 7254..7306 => 0.02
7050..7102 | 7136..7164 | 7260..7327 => 0.00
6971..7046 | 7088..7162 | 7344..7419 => -0.01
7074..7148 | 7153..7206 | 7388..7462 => 0.01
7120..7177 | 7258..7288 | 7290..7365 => 0.01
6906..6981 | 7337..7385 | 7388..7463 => 0.01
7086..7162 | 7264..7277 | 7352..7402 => 0.02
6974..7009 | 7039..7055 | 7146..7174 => -0.02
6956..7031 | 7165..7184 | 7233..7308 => 0.01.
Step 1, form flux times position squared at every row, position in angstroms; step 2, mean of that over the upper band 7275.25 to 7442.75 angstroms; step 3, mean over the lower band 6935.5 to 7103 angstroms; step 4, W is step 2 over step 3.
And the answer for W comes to 1.01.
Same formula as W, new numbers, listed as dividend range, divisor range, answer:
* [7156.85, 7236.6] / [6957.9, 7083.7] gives 1.01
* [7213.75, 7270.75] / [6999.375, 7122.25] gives 1.01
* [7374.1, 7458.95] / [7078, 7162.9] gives 1.01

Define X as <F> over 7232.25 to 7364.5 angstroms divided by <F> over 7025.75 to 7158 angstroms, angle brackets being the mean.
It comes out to 0.9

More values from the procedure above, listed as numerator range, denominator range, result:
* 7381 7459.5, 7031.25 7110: 0.92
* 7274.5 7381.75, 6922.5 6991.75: 0.91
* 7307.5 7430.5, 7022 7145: 0.93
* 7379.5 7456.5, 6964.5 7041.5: 0.91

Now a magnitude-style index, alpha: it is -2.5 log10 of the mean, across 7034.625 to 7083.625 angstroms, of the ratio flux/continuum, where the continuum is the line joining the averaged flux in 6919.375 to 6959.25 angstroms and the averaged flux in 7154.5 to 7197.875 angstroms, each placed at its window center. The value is -0.01 mag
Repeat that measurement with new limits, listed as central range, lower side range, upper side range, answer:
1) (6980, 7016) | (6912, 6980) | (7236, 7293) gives 0.01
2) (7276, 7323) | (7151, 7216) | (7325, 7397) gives 0.00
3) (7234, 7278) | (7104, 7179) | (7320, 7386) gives 0.00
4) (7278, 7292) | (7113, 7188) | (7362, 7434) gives 0.00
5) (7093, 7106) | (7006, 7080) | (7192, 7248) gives 0.00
